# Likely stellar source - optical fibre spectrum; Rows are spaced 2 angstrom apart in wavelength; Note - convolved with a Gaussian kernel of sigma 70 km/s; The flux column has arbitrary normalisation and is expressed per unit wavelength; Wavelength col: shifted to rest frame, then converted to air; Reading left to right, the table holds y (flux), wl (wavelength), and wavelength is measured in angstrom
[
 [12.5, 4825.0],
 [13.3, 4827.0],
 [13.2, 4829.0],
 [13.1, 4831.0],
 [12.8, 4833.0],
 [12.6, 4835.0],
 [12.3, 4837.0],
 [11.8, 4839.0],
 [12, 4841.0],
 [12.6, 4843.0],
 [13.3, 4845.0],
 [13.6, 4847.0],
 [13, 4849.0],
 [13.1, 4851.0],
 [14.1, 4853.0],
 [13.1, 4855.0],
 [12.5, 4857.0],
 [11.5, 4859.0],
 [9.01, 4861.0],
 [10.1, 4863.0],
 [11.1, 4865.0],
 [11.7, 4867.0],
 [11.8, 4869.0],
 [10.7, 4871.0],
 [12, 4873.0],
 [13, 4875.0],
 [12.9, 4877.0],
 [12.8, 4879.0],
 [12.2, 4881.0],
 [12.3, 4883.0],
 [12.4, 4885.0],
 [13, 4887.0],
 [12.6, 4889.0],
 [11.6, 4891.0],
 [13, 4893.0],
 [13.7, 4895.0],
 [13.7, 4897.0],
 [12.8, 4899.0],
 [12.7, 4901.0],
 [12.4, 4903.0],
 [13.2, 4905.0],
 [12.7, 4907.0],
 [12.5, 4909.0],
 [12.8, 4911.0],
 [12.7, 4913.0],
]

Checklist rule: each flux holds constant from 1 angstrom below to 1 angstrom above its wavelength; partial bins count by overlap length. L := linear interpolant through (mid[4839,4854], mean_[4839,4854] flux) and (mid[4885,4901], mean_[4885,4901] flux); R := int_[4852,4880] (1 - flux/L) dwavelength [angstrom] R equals 2.3 angstrom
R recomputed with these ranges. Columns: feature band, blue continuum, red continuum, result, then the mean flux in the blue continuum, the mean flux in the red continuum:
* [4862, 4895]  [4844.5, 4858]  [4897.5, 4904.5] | 2.1 angstrom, 13.2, 12.8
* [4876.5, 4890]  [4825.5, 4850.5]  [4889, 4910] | 0.2 angstrom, 12.8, 12.8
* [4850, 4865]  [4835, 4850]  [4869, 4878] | 0.7 angstrom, 12.7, 12.1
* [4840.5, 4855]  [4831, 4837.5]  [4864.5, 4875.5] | -1.0 angstrom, 12.7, 11.7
